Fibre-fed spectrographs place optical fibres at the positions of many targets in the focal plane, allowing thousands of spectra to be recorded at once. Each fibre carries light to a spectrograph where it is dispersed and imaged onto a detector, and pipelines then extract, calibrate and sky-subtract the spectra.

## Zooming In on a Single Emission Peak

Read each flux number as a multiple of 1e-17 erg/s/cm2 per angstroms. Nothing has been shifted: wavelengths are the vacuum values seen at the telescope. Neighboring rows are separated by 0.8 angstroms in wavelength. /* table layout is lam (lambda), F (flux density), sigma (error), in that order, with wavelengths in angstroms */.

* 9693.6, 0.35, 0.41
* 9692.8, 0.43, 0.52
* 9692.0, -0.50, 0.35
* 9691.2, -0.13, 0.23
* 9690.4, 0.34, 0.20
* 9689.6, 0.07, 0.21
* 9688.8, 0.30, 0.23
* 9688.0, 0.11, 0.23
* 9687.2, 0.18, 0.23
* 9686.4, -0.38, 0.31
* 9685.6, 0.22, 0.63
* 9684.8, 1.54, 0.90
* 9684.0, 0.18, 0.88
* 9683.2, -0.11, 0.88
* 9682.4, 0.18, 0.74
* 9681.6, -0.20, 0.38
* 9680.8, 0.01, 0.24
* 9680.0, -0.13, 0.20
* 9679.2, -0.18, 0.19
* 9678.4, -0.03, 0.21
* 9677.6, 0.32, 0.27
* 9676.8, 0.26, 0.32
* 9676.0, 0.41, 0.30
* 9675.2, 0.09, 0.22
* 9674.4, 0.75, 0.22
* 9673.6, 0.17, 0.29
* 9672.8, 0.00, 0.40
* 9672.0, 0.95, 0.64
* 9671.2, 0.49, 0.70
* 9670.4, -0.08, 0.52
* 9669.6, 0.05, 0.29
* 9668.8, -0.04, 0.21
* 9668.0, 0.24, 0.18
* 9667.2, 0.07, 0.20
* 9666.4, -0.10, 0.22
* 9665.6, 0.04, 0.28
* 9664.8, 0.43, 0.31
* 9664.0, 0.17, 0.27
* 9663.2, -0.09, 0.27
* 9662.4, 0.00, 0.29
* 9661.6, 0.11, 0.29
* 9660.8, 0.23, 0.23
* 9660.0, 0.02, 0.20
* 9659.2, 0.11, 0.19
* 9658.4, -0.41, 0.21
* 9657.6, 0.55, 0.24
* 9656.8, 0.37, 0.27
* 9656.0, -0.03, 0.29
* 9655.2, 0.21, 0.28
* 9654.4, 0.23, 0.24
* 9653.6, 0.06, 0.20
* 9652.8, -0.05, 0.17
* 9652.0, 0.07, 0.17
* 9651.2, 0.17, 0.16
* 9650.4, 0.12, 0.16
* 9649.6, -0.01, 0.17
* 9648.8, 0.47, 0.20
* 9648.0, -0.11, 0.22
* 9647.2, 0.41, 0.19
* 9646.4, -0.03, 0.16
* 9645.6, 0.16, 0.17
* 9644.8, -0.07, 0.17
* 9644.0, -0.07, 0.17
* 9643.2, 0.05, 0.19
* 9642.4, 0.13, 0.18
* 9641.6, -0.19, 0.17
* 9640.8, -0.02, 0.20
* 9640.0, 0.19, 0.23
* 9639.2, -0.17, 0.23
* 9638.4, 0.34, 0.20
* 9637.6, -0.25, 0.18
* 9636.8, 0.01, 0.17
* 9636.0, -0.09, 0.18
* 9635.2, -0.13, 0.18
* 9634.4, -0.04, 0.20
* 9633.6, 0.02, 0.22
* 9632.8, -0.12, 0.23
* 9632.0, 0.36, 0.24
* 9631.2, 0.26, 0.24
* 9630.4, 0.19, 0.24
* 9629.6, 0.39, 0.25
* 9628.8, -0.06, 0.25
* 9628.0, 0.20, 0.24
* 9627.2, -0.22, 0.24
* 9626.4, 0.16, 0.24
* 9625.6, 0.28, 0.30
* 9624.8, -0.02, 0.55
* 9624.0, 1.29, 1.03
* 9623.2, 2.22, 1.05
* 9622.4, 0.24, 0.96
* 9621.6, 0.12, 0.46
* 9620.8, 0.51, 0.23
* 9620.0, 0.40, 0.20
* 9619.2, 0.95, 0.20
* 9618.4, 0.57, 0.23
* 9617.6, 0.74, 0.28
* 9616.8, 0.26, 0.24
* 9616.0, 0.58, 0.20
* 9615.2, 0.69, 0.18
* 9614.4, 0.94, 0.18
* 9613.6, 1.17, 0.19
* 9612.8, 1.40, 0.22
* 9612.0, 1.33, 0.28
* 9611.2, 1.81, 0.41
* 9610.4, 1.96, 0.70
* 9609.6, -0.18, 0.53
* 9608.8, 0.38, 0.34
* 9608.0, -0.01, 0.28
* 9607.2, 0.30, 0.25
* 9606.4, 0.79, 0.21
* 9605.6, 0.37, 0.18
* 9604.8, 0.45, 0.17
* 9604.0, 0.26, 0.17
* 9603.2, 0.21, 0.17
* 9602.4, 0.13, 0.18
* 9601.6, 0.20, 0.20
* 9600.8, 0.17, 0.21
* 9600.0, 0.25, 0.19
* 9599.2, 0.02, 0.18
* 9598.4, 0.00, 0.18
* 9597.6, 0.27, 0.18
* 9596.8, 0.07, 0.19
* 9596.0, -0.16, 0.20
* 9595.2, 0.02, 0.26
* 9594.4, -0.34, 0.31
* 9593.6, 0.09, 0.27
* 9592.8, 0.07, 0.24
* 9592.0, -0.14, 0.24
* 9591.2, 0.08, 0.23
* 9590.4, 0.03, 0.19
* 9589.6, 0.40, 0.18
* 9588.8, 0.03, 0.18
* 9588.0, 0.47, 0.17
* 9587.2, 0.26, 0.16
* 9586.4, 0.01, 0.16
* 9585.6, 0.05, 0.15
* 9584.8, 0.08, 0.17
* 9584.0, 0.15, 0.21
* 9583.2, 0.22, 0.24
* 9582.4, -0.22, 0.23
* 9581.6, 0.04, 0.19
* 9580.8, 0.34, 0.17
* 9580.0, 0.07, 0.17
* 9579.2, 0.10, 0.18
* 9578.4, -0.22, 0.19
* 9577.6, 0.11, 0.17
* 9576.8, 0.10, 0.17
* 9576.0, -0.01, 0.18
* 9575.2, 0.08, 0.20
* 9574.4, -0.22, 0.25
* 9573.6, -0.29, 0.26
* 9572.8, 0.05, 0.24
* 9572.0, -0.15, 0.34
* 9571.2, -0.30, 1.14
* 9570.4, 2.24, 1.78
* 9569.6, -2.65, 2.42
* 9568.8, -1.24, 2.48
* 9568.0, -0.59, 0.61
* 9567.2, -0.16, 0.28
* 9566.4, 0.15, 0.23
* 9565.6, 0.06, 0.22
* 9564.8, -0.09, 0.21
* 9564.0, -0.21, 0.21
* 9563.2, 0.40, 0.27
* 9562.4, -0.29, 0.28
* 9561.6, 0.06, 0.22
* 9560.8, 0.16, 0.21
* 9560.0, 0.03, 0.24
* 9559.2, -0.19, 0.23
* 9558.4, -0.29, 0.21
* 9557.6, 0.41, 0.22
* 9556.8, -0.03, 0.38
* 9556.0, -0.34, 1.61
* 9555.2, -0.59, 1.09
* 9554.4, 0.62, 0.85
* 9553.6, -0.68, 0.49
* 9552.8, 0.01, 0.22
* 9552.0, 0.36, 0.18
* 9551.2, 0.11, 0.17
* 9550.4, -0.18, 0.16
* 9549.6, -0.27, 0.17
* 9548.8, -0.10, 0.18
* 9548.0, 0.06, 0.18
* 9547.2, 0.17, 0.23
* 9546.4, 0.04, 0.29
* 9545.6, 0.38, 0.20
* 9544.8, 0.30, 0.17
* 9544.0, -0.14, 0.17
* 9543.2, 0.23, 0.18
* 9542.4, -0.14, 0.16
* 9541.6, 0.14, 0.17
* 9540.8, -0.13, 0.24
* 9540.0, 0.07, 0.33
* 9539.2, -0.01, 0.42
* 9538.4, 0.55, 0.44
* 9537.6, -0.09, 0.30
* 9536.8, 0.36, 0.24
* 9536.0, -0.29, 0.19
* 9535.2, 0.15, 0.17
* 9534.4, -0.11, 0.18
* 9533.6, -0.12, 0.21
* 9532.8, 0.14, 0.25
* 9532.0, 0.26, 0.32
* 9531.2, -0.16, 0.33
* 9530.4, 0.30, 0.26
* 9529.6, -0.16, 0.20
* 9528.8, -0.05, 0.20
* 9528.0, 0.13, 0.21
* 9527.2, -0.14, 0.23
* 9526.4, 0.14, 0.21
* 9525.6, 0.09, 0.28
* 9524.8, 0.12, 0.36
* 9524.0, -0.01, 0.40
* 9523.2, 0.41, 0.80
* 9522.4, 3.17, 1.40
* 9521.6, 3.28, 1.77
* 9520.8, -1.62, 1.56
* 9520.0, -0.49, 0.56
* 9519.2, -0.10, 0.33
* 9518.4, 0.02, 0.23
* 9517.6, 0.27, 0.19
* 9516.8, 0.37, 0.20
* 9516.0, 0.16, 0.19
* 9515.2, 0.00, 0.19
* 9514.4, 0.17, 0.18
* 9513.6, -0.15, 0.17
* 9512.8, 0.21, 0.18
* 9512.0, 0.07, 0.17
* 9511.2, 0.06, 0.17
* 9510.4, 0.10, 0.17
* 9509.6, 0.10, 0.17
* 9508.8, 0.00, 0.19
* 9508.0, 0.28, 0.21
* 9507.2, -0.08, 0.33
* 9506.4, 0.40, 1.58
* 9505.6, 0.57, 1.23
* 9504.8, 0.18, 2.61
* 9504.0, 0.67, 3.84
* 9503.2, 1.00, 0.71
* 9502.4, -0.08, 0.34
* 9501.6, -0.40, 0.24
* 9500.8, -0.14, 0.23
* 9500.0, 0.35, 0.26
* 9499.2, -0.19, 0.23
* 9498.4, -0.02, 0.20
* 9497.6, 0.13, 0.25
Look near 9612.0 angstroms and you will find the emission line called [O II]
